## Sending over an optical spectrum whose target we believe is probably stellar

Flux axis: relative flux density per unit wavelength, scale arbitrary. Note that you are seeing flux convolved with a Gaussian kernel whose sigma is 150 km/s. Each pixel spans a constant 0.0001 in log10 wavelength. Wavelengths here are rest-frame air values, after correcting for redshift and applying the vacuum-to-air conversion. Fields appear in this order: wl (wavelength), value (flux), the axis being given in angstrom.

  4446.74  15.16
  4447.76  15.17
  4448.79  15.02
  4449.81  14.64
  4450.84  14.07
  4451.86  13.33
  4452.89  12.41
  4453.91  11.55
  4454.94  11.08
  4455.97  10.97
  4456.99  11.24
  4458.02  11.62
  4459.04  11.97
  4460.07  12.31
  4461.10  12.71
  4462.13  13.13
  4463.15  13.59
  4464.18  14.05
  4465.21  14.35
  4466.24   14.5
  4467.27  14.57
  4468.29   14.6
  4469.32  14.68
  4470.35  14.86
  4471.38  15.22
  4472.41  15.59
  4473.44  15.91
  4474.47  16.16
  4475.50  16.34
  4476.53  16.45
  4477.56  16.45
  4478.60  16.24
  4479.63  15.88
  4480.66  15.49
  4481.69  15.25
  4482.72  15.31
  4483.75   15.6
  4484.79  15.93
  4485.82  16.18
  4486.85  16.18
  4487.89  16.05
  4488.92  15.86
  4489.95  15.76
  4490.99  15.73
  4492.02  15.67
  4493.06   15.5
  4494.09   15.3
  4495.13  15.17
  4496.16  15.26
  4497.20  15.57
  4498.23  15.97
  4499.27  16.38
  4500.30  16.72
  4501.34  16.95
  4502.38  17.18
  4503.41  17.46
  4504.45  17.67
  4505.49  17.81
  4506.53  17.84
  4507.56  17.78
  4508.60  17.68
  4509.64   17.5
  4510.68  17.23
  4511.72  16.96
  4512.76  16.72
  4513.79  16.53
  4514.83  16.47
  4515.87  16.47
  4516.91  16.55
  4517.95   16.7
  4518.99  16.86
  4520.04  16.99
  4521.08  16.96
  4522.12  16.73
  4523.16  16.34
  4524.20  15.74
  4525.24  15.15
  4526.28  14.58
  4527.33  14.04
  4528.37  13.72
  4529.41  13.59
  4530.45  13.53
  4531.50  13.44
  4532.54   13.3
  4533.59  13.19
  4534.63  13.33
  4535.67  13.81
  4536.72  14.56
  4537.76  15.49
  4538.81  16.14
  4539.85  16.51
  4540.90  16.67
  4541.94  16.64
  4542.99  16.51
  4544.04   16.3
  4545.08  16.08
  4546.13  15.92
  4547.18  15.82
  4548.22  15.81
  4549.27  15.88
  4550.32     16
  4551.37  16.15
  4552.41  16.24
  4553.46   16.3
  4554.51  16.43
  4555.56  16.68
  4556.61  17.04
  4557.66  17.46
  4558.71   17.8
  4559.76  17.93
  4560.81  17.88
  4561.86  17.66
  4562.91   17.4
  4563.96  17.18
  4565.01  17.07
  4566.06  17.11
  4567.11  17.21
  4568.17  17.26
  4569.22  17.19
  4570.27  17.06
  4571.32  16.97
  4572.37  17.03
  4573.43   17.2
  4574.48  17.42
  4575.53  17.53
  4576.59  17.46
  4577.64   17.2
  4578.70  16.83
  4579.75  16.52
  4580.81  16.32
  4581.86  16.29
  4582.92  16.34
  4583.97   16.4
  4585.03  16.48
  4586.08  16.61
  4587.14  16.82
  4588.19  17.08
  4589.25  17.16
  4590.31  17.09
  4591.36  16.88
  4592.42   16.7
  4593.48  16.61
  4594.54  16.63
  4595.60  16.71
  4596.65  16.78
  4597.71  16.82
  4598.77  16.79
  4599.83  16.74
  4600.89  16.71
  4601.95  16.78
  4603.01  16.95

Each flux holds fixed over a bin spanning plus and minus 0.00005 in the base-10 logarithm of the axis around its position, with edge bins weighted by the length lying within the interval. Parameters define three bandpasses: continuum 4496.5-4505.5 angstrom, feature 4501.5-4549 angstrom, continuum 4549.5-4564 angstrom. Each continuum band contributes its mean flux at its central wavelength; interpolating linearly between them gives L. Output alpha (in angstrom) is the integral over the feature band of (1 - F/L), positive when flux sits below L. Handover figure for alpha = 2.5 angstrom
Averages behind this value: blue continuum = 16.8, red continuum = 17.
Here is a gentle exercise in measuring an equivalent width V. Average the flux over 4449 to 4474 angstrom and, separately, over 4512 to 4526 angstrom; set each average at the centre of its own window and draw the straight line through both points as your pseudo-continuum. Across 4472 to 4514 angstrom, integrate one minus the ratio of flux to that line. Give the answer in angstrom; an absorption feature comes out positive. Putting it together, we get -3.4 angstrom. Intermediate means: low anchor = 13.5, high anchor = 16.5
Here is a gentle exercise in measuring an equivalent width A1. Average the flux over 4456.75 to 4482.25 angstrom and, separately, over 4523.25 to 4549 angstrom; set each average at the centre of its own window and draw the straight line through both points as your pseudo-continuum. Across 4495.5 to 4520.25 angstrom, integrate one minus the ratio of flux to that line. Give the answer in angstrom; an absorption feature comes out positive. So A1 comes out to -3.4 angstrom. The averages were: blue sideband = 14.6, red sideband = 15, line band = 16.9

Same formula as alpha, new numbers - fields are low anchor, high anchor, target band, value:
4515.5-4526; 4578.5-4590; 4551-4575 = -0.8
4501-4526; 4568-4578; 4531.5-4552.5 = 2.0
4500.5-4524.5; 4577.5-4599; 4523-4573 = 2.6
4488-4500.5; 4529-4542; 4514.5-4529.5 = -0.9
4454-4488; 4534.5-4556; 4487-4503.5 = -1.1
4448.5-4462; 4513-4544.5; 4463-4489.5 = -4.2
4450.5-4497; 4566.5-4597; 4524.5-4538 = 1.6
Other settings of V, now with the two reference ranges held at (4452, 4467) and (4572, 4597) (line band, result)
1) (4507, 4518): -2.0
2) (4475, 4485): -2.0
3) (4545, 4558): -0.5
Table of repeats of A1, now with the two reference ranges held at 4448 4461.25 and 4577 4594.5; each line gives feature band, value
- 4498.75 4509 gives -2.3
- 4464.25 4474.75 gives -1.6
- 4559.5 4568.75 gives -0.8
